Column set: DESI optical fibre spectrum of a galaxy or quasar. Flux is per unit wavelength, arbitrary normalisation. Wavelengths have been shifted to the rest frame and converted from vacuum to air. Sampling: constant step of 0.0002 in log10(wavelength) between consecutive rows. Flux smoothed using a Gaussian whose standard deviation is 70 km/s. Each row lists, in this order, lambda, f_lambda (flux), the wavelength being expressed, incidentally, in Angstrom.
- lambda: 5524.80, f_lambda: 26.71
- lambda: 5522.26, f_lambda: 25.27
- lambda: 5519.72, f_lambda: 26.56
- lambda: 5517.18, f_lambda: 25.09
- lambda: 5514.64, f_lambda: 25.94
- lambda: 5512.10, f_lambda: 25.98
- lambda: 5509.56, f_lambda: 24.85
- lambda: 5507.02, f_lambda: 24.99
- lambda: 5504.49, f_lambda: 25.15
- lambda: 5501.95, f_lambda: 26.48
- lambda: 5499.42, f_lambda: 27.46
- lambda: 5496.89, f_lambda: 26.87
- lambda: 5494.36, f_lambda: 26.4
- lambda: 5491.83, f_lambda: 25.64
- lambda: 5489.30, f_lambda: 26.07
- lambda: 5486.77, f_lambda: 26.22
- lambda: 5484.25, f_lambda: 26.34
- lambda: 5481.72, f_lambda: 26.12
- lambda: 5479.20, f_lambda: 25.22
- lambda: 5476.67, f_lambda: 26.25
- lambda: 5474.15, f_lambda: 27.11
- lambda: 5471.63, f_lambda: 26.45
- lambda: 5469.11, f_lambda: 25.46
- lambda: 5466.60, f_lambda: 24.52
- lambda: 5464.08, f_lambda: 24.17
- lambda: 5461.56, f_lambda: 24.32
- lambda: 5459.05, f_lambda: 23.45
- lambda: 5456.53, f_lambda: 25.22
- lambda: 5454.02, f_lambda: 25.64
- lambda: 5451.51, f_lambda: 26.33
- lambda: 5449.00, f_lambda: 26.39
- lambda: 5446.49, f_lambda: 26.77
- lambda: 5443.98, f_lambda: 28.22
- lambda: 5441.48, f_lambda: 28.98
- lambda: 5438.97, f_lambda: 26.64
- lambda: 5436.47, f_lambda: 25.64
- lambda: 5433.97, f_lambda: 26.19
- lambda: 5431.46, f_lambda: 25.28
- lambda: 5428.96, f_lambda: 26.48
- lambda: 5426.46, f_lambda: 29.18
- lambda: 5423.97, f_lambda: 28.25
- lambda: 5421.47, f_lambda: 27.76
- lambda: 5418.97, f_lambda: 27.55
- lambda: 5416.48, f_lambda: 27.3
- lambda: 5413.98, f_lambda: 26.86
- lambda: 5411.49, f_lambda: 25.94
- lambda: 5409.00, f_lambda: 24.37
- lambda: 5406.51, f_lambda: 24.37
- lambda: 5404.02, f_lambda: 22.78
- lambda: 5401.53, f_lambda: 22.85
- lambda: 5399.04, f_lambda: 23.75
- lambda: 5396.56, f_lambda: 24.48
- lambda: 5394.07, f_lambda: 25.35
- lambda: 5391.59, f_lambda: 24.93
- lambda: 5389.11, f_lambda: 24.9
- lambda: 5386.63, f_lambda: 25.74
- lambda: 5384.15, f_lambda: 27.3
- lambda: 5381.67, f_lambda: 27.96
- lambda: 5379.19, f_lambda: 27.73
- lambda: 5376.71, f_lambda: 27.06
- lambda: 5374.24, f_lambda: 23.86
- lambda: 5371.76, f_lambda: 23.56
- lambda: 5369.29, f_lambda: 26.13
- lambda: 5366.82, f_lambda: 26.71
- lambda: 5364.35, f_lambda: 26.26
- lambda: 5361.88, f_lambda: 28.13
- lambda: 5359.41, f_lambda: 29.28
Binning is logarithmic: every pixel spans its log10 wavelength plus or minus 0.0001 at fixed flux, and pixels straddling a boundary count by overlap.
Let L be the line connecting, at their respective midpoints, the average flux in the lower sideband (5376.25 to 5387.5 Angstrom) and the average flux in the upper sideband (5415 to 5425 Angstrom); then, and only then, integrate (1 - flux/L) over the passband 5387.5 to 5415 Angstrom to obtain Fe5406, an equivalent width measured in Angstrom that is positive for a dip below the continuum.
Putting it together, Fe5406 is 2.8 Angstrom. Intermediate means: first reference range 27.2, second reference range 27.7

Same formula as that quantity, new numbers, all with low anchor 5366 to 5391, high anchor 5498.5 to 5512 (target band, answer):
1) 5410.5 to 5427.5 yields -1.04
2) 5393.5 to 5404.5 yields 0.92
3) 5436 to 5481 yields -0.12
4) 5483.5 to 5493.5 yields -0.11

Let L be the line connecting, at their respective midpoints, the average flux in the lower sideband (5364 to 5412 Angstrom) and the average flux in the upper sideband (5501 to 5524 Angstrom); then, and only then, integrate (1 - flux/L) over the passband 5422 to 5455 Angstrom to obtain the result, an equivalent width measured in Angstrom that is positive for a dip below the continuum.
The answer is -2.0 Angstrom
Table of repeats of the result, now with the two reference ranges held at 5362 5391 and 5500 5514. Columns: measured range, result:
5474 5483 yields -0.12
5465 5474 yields 0.05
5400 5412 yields 0.97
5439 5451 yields -0.72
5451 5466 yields 0.61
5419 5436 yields -0.79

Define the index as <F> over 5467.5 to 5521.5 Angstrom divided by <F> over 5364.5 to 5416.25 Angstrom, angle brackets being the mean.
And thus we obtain 1.0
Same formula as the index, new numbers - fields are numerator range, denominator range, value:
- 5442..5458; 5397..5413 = 1.10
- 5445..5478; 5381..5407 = 1.03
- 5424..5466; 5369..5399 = 1.02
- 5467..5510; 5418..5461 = 0.98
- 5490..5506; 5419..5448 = 0.97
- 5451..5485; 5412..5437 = 0.94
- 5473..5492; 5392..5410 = 1.09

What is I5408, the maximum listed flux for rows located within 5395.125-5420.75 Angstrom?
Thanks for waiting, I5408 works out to 27.55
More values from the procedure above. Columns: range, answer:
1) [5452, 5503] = 27.46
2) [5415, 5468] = 29.18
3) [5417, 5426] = 28.25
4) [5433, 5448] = 28.98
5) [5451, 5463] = 26.33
